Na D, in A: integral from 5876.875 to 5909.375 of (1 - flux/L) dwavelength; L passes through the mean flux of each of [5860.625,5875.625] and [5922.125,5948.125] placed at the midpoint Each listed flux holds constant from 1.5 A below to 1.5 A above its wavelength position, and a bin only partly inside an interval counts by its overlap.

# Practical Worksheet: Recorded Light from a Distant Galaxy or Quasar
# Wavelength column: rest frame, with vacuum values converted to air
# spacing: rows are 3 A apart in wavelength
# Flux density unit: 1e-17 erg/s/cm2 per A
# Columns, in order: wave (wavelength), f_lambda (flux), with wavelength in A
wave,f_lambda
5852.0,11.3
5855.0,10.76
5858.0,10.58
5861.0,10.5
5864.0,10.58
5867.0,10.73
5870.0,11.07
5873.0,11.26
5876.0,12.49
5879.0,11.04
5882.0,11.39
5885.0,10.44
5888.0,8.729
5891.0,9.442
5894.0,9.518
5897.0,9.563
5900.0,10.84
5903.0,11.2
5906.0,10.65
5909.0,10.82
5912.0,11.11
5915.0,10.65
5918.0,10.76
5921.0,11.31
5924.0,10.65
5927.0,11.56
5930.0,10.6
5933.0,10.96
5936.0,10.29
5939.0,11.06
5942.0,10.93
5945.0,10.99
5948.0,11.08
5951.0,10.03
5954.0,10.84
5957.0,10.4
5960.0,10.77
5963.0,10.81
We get 1.8 A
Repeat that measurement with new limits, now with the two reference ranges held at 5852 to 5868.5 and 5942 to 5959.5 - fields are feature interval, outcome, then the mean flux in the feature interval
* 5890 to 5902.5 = 0.9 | 9.97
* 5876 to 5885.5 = -0.5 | 11.3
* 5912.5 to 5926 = -0.2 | 10.9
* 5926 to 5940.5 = -0.2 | 10.9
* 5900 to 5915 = -0.3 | 10.9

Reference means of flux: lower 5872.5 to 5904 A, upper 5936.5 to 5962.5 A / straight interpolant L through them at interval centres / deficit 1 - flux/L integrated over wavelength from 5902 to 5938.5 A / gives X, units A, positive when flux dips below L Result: -0.9 A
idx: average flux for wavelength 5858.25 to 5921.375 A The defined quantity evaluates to 10.7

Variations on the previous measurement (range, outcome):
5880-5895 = 9.95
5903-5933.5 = 10.9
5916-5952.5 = 10.8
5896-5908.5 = 10.6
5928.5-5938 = 10.6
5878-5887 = 10.8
